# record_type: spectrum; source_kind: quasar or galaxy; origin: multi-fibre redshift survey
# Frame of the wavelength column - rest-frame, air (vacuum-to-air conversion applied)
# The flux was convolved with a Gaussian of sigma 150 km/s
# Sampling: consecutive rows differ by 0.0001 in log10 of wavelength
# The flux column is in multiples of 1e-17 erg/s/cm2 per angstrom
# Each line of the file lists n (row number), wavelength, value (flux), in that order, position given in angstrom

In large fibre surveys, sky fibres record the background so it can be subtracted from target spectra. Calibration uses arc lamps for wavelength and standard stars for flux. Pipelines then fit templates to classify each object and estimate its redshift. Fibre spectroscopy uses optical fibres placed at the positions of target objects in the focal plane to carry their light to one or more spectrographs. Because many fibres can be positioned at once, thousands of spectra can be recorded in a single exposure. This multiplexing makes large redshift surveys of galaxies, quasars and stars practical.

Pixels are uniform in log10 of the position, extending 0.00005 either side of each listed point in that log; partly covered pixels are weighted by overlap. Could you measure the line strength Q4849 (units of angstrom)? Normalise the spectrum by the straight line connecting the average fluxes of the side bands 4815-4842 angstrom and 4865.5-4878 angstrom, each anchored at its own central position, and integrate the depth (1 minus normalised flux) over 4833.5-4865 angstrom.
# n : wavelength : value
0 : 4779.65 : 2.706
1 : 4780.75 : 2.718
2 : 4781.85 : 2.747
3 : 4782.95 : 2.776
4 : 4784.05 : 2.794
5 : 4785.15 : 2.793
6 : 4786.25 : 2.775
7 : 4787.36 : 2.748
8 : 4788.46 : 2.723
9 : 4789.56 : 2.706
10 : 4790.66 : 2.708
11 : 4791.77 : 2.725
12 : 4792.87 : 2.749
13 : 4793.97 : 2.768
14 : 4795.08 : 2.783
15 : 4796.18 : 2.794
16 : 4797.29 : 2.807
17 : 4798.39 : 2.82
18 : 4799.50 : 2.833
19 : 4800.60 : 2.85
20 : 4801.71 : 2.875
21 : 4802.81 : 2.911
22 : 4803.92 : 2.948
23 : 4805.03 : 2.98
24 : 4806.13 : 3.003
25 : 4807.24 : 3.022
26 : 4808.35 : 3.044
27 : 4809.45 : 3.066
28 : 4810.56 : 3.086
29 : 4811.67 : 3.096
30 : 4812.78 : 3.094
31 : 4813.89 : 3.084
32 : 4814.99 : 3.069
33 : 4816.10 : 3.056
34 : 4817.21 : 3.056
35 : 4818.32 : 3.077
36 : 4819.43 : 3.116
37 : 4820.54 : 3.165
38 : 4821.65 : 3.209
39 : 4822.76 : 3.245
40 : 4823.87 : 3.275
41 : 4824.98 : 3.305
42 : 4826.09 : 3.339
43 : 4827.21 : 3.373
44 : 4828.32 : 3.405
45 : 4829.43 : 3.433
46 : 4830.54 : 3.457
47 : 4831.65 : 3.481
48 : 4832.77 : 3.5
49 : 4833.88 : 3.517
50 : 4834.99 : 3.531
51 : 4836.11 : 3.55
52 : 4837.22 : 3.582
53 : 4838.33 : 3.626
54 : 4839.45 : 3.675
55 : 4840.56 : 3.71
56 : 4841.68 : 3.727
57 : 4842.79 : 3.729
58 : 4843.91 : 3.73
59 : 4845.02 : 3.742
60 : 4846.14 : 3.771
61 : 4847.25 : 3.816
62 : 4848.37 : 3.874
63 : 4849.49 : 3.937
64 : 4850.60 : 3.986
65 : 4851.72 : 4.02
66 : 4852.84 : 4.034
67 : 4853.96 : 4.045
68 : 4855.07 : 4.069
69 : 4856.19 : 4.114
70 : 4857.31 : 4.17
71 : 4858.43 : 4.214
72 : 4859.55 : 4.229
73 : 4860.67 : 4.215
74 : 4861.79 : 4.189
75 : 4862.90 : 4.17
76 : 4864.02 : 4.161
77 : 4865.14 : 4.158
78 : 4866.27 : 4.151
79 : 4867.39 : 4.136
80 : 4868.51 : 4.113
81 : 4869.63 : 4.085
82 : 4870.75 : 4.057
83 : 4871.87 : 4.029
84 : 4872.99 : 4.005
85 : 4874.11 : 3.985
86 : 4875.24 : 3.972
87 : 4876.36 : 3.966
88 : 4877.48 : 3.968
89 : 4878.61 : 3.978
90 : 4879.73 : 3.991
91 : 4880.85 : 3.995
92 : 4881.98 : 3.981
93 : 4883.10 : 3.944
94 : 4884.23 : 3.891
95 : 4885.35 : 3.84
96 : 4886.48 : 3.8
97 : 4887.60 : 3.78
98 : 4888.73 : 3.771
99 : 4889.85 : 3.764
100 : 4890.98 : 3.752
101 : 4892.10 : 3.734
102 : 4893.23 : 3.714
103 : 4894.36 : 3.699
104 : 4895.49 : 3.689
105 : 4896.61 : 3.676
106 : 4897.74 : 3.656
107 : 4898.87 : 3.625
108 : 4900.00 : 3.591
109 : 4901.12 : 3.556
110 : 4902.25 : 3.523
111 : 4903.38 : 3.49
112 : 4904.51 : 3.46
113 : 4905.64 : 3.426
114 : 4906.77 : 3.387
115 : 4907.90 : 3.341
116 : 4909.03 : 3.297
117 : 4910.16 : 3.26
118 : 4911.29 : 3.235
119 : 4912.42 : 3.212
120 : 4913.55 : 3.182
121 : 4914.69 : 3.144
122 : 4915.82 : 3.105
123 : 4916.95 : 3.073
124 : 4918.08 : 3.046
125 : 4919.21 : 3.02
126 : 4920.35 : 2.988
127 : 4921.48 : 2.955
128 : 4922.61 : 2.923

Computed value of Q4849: -1.7 angstrom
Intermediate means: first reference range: 3.38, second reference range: 4.04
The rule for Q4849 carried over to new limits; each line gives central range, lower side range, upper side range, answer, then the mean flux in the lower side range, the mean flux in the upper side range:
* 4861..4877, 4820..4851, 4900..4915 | -2.9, 3.56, 3.36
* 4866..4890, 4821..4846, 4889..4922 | -3.6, 3.51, 3.4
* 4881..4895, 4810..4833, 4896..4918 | -2.0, 3.23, 3.38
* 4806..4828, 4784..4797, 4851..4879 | 0.6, 2.75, 4.09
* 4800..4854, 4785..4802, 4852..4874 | 0.6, 2.78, 4.12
